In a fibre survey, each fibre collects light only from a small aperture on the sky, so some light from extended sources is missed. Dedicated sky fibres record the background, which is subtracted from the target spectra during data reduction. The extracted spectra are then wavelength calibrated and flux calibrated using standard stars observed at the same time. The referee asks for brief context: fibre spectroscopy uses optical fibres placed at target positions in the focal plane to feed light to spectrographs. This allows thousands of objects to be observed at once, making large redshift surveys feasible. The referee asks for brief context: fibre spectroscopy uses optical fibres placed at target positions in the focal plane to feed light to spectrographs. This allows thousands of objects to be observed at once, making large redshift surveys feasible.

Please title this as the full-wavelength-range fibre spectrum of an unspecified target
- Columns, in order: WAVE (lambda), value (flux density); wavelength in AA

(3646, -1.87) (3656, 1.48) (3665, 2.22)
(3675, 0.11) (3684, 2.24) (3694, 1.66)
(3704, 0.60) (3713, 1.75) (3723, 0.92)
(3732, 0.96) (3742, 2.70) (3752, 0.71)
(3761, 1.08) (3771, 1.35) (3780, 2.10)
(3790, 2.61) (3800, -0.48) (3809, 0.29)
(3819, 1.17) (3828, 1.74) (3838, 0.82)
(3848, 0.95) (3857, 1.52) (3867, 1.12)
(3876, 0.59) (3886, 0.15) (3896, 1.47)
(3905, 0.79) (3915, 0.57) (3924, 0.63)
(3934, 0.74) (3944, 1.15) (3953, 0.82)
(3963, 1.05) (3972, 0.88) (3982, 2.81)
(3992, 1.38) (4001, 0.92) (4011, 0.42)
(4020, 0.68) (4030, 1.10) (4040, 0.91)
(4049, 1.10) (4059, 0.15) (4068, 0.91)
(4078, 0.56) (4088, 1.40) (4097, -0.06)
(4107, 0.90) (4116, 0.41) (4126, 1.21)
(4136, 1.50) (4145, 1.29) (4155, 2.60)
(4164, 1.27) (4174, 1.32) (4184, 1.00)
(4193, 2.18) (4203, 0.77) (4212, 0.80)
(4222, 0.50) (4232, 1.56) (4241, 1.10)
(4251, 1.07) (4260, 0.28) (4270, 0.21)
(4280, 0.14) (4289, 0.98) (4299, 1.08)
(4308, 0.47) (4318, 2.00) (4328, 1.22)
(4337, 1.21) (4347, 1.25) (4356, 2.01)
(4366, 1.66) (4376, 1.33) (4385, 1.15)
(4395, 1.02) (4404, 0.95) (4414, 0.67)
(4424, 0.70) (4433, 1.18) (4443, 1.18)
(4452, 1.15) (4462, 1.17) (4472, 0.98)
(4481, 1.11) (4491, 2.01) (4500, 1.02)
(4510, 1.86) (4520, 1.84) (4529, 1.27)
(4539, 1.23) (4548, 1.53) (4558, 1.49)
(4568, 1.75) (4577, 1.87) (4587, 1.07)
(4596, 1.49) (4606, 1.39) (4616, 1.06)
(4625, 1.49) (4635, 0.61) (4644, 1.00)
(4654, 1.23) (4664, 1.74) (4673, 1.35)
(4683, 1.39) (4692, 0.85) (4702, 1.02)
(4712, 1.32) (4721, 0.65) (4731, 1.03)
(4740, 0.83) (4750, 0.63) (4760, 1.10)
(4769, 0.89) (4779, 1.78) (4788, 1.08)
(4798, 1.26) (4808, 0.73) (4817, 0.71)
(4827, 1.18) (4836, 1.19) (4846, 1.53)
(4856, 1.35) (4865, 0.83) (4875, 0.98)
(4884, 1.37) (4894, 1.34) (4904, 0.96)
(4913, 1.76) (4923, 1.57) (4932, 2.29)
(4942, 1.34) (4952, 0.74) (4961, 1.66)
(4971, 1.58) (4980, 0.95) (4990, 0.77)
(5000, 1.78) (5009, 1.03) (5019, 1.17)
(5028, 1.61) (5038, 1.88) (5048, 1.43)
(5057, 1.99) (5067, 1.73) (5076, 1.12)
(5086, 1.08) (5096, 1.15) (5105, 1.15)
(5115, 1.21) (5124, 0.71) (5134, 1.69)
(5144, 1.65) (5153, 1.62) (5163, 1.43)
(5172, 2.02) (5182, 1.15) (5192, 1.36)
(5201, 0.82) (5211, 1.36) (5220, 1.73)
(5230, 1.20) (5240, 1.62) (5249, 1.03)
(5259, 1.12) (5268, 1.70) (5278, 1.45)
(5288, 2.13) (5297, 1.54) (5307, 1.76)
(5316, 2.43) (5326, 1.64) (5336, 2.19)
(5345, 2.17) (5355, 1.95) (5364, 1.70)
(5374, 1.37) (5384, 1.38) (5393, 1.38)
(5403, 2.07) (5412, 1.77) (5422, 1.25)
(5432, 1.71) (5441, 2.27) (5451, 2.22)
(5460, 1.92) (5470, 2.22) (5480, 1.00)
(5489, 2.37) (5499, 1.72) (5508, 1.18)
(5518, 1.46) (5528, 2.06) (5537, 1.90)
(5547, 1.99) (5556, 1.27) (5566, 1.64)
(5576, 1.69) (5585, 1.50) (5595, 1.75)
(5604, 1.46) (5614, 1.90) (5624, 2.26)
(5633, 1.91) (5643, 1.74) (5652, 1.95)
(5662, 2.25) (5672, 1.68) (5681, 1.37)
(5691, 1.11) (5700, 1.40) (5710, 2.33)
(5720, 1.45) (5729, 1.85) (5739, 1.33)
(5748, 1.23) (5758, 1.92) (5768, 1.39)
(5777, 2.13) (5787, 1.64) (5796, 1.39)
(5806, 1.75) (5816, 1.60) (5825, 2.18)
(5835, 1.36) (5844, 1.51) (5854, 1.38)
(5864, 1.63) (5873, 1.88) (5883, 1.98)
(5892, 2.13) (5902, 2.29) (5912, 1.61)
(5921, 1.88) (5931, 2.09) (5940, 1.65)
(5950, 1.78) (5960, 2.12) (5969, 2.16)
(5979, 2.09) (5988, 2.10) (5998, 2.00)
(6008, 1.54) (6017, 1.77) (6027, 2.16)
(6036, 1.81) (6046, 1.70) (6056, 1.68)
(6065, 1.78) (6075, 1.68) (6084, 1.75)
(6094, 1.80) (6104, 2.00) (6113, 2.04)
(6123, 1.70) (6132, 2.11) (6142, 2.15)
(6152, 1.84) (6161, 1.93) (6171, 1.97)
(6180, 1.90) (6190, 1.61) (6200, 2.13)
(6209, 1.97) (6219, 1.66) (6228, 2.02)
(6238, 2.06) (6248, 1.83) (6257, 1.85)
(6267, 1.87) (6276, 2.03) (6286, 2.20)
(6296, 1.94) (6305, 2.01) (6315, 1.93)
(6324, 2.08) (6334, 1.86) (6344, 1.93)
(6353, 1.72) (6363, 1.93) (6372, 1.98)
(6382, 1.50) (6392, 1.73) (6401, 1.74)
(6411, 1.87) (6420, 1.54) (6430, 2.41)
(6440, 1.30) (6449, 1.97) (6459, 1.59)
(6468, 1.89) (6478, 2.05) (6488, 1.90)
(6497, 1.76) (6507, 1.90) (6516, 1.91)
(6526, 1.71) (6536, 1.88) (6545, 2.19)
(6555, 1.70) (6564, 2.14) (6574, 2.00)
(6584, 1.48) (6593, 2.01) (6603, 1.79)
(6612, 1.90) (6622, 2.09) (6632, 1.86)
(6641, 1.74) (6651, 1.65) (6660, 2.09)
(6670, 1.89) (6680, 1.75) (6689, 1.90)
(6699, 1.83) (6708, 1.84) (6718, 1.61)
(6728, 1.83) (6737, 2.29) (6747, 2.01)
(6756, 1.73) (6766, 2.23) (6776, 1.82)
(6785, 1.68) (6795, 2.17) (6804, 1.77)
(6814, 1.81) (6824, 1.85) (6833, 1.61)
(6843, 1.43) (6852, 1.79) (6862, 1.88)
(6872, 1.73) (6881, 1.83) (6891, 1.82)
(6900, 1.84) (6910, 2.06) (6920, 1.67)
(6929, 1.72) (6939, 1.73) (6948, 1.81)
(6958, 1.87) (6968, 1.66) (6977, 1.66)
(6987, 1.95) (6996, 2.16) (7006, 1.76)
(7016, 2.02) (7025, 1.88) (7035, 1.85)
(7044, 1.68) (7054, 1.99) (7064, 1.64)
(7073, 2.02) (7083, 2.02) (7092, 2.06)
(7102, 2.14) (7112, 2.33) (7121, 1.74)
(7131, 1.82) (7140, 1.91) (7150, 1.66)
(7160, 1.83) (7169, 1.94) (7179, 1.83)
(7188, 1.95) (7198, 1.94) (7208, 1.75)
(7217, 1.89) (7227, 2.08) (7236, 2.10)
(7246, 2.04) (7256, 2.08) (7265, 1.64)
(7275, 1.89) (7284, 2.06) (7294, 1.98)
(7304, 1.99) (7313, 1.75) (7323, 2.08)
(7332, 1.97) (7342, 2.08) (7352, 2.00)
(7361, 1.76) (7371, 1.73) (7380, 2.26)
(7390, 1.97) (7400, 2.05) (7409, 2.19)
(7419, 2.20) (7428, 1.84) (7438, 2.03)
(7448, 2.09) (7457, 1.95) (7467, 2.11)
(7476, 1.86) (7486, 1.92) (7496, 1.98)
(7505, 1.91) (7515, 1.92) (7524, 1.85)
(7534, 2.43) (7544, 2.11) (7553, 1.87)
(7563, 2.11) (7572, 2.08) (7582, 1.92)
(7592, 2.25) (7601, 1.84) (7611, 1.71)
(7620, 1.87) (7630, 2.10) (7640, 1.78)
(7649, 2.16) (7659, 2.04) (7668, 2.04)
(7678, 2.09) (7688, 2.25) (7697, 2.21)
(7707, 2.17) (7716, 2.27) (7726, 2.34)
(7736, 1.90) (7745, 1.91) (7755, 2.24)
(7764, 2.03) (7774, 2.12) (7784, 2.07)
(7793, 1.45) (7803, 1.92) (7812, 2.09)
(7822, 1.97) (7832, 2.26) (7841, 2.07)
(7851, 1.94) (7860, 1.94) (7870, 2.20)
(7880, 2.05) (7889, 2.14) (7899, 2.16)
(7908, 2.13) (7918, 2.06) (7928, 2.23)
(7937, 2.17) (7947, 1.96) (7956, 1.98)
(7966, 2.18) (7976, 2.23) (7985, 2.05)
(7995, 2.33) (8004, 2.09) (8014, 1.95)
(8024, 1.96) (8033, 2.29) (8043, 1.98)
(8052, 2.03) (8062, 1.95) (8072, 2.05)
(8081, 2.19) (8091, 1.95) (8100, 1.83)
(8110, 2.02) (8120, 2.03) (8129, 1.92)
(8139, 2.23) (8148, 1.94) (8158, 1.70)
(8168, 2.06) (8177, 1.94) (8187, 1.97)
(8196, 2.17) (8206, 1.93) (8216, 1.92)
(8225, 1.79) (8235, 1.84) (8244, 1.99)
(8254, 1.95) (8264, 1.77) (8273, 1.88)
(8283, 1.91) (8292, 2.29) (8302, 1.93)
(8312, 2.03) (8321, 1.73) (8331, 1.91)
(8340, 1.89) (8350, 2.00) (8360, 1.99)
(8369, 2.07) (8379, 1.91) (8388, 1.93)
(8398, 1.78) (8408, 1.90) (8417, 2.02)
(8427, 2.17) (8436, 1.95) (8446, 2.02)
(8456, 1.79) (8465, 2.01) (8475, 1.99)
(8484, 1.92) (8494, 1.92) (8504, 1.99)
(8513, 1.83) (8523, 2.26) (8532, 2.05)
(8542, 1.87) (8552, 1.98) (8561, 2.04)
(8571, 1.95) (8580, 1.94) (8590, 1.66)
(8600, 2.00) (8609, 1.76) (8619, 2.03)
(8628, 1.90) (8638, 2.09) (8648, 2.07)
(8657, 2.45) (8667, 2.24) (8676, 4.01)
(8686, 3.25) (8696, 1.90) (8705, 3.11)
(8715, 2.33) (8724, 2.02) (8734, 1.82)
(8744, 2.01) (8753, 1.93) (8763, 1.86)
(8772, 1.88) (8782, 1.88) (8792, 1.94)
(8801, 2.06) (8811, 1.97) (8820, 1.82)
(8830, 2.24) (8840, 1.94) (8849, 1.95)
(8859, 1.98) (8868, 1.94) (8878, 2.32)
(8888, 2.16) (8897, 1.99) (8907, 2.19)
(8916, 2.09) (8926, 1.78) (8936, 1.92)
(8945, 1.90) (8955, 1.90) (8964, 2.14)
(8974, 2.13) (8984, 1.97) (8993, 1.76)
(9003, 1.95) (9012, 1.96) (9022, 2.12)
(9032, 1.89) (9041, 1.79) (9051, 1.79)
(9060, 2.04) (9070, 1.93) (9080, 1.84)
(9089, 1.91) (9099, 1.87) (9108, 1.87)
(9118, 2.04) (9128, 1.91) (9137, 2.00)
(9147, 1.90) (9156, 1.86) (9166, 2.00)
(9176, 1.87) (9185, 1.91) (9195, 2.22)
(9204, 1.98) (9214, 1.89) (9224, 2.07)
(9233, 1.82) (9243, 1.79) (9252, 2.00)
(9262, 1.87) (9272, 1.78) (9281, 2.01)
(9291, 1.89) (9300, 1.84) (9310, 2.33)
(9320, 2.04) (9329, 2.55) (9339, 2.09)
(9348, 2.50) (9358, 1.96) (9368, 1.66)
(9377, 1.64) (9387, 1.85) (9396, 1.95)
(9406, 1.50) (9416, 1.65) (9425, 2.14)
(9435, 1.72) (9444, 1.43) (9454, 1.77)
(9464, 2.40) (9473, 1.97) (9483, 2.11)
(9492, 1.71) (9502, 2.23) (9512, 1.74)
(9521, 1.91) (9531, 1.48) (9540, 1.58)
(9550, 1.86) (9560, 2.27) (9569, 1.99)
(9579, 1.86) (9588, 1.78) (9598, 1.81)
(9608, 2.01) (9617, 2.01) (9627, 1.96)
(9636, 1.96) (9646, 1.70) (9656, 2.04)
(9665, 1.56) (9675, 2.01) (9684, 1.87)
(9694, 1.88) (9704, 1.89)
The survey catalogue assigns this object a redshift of 0.322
